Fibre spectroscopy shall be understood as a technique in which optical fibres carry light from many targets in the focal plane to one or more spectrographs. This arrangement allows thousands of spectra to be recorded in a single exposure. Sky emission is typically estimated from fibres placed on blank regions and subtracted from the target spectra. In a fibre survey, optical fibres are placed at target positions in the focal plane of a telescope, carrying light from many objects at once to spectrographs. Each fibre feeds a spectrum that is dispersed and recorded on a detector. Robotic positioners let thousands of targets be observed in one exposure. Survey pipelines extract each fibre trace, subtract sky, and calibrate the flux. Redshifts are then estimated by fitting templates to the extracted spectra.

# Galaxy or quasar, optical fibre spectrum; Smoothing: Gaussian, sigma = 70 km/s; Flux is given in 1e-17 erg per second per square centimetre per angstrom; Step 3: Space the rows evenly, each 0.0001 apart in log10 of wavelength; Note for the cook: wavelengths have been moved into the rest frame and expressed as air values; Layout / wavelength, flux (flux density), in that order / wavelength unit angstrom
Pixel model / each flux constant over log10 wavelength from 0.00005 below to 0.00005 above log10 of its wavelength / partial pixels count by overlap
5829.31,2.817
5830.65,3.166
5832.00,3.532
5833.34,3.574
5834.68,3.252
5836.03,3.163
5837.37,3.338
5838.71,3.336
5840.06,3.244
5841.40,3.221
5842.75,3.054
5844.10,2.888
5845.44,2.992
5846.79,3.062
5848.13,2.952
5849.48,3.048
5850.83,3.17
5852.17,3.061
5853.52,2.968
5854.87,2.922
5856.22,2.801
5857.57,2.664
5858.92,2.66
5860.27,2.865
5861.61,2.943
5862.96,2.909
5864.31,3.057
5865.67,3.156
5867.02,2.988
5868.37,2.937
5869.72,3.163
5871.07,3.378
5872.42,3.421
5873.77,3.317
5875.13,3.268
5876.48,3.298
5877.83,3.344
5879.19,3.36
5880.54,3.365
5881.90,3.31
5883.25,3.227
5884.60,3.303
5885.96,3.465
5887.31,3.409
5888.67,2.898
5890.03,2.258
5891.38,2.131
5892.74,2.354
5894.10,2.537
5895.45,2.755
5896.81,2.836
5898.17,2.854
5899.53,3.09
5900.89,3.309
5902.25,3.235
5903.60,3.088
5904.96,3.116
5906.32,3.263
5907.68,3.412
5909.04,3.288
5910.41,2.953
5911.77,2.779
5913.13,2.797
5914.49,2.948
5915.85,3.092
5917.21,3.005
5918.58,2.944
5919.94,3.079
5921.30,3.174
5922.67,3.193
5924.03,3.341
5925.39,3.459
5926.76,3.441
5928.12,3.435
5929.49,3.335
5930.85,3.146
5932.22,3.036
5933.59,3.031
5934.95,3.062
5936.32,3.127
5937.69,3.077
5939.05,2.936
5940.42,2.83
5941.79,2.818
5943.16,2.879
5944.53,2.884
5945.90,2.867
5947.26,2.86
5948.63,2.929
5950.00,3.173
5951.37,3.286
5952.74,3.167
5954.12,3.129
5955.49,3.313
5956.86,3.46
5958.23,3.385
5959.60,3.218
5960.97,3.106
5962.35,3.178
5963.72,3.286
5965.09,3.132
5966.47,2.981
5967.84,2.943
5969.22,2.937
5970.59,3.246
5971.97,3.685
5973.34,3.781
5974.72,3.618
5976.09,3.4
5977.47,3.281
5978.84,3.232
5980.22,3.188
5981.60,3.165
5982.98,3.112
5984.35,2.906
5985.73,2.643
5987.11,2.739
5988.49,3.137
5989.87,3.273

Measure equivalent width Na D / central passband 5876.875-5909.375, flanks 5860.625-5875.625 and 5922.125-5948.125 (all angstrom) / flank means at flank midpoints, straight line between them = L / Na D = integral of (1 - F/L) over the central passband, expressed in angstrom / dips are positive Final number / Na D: 0.7 angstrom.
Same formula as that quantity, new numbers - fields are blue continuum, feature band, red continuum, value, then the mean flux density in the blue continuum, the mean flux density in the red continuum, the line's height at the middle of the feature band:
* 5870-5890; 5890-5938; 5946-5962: 2.8 angstrom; 3.27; 3.17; 3.23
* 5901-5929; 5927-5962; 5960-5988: 0.7 angstrom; 3.16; 3.18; 3.17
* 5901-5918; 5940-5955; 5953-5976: 1.1 angstrom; 3.09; 3.28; 3.22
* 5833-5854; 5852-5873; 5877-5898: 0.5 angstrom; 3.14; 2.97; 3.07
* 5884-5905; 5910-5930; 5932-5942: -1.2 angstrom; 2.91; 3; 2.96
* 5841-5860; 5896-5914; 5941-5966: -0.2 angstrom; 2.95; 3.11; 3.04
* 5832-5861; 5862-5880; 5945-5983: -0.6 angstrom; 3.07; 3.22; 3.1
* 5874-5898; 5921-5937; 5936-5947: -1.6 angstrom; 3.01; 2.92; 2.94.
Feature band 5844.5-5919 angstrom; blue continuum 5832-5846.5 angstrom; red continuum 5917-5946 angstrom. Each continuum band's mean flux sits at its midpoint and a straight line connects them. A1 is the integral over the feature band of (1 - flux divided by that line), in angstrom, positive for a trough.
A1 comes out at 3.1 angstrom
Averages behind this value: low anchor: 3.22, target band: 3.03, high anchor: 3.1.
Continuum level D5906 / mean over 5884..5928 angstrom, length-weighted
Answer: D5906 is 3.03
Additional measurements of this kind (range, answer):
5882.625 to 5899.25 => 2.84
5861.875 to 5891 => 3.17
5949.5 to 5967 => 3.22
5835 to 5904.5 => 3.05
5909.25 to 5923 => 3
